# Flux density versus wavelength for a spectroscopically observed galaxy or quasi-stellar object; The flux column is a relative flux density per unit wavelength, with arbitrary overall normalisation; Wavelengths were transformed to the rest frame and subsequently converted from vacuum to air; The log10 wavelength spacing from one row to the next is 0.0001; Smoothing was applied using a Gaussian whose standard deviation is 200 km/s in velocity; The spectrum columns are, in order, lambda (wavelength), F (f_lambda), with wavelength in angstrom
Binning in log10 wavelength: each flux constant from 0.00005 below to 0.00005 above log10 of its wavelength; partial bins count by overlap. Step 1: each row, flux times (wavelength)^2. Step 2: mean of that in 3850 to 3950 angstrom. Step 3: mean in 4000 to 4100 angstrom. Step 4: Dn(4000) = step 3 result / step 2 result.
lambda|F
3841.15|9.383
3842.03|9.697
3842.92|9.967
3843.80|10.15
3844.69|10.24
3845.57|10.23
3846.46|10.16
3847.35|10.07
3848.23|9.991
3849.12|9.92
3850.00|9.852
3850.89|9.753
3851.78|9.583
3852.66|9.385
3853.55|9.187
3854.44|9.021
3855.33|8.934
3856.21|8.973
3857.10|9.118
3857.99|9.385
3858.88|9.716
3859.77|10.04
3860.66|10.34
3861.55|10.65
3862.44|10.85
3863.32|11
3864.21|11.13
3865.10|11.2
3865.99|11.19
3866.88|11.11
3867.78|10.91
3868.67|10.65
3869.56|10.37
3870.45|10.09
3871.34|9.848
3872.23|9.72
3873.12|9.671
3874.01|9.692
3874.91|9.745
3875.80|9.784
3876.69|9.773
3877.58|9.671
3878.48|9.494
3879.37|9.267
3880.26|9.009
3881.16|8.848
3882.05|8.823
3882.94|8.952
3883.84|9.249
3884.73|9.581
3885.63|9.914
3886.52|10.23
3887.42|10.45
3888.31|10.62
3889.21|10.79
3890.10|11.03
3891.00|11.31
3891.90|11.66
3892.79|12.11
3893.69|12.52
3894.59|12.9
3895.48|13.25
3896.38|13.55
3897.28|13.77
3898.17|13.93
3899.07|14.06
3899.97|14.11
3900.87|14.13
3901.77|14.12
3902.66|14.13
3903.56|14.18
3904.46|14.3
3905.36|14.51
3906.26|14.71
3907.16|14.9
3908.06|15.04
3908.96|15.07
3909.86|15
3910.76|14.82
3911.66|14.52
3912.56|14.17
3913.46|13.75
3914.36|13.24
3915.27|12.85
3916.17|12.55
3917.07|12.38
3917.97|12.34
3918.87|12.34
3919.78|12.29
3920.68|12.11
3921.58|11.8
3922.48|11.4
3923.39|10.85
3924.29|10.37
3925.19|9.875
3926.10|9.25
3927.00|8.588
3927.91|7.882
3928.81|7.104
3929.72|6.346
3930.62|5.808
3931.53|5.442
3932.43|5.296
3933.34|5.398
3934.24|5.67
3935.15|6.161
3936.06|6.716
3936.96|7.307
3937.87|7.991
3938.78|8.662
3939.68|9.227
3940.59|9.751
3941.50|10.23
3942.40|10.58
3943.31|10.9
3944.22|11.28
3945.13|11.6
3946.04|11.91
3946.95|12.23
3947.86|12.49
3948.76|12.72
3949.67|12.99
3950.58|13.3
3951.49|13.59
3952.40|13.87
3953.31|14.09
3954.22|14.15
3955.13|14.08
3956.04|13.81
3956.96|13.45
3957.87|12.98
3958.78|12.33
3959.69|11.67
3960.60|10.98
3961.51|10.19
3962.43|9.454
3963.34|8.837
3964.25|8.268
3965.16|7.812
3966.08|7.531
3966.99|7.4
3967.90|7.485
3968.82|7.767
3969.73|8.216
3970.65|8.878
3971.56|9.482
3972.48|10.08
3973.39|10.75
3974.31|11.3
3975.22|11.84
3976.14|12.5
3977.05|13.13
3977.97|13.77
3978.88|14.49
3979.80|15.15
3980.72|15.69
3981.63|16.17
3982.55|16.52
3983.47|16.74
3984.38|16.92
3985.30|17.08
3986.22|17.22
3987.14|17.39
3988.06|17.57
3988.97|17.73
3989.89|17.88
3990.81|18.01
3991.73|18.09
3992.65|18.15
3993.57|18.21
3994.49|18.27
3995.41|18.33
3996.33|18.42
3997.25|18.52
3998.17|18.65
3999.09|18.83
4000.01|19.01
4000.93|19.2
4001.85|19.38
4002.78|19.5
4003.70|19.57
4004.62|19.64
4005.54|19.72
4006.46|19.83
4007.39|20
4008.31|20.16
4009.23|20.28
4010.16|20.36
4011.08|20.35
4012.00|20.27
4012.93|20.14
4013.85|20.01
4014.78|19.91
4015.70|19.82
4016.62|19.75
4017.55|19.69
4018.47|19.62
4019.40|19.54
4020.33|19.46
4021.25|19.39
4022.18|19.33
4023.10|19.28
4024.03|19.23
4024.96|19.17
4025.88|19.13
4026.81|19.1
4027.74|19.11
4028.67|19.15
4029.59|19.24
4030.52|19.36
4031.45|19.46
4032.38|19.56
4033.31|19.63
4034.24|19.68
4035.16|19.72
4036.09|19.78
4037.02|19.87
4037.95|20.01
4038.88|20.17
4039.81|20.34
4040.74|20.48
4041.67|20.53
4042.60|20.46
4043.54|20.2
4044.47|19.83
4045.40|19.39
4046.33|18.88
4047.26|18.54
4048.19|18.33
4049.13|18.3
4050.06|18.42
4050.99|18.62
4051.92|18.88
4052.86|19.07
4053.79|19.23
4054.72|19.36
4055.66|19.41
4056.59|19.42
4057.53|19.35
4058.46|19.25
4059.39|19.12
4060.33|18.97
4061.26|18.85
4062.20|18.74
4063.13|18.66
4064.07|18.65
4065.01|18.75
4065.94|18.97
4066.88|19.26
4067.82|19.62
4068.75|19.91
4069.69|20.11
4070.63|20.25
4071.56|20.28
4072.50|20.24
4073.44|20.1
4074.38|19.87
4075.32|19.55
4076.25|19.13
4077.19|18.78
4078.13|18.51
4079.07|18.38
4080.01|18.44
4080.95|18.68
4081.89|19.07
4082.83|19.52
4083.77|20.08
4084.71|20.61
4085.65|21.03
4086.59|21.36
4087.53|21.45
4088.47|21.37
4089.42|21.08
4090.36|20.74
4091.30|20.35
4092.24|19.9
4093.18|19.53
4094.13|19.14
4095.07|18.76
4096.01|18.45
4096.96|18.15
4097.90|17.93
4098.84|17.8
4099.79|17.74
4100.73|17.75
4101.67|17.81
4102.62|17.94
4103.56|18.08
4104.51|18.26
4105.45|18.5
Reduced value 1.9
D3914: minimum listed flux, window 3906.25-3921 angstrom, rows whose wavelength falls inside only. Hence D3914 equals 12.11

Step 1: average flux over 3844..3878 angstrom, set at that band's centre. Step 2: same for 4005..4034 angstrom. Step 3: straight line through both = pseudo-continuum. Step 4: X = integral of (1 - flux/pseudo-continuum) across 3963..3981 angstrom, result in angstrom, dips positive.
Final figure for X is 6.8 angstrom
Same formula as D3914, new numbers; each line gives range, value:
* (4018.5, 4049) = 18.33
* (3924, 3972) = 5.296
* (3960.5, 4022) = 7.4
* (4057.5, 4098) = 17.93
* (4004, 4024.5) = 19.23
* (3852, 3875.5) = 8.934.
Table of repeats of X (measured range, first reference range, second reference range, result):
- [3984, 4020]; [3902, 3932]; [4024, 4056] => -4.0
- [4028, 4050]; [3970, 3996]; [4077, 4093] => -2.2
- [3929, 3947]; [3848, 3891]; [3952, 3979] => 4.0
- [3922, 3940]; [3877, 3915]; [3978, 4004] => 8.2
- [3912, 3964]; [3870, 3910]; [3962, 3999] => 9.0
